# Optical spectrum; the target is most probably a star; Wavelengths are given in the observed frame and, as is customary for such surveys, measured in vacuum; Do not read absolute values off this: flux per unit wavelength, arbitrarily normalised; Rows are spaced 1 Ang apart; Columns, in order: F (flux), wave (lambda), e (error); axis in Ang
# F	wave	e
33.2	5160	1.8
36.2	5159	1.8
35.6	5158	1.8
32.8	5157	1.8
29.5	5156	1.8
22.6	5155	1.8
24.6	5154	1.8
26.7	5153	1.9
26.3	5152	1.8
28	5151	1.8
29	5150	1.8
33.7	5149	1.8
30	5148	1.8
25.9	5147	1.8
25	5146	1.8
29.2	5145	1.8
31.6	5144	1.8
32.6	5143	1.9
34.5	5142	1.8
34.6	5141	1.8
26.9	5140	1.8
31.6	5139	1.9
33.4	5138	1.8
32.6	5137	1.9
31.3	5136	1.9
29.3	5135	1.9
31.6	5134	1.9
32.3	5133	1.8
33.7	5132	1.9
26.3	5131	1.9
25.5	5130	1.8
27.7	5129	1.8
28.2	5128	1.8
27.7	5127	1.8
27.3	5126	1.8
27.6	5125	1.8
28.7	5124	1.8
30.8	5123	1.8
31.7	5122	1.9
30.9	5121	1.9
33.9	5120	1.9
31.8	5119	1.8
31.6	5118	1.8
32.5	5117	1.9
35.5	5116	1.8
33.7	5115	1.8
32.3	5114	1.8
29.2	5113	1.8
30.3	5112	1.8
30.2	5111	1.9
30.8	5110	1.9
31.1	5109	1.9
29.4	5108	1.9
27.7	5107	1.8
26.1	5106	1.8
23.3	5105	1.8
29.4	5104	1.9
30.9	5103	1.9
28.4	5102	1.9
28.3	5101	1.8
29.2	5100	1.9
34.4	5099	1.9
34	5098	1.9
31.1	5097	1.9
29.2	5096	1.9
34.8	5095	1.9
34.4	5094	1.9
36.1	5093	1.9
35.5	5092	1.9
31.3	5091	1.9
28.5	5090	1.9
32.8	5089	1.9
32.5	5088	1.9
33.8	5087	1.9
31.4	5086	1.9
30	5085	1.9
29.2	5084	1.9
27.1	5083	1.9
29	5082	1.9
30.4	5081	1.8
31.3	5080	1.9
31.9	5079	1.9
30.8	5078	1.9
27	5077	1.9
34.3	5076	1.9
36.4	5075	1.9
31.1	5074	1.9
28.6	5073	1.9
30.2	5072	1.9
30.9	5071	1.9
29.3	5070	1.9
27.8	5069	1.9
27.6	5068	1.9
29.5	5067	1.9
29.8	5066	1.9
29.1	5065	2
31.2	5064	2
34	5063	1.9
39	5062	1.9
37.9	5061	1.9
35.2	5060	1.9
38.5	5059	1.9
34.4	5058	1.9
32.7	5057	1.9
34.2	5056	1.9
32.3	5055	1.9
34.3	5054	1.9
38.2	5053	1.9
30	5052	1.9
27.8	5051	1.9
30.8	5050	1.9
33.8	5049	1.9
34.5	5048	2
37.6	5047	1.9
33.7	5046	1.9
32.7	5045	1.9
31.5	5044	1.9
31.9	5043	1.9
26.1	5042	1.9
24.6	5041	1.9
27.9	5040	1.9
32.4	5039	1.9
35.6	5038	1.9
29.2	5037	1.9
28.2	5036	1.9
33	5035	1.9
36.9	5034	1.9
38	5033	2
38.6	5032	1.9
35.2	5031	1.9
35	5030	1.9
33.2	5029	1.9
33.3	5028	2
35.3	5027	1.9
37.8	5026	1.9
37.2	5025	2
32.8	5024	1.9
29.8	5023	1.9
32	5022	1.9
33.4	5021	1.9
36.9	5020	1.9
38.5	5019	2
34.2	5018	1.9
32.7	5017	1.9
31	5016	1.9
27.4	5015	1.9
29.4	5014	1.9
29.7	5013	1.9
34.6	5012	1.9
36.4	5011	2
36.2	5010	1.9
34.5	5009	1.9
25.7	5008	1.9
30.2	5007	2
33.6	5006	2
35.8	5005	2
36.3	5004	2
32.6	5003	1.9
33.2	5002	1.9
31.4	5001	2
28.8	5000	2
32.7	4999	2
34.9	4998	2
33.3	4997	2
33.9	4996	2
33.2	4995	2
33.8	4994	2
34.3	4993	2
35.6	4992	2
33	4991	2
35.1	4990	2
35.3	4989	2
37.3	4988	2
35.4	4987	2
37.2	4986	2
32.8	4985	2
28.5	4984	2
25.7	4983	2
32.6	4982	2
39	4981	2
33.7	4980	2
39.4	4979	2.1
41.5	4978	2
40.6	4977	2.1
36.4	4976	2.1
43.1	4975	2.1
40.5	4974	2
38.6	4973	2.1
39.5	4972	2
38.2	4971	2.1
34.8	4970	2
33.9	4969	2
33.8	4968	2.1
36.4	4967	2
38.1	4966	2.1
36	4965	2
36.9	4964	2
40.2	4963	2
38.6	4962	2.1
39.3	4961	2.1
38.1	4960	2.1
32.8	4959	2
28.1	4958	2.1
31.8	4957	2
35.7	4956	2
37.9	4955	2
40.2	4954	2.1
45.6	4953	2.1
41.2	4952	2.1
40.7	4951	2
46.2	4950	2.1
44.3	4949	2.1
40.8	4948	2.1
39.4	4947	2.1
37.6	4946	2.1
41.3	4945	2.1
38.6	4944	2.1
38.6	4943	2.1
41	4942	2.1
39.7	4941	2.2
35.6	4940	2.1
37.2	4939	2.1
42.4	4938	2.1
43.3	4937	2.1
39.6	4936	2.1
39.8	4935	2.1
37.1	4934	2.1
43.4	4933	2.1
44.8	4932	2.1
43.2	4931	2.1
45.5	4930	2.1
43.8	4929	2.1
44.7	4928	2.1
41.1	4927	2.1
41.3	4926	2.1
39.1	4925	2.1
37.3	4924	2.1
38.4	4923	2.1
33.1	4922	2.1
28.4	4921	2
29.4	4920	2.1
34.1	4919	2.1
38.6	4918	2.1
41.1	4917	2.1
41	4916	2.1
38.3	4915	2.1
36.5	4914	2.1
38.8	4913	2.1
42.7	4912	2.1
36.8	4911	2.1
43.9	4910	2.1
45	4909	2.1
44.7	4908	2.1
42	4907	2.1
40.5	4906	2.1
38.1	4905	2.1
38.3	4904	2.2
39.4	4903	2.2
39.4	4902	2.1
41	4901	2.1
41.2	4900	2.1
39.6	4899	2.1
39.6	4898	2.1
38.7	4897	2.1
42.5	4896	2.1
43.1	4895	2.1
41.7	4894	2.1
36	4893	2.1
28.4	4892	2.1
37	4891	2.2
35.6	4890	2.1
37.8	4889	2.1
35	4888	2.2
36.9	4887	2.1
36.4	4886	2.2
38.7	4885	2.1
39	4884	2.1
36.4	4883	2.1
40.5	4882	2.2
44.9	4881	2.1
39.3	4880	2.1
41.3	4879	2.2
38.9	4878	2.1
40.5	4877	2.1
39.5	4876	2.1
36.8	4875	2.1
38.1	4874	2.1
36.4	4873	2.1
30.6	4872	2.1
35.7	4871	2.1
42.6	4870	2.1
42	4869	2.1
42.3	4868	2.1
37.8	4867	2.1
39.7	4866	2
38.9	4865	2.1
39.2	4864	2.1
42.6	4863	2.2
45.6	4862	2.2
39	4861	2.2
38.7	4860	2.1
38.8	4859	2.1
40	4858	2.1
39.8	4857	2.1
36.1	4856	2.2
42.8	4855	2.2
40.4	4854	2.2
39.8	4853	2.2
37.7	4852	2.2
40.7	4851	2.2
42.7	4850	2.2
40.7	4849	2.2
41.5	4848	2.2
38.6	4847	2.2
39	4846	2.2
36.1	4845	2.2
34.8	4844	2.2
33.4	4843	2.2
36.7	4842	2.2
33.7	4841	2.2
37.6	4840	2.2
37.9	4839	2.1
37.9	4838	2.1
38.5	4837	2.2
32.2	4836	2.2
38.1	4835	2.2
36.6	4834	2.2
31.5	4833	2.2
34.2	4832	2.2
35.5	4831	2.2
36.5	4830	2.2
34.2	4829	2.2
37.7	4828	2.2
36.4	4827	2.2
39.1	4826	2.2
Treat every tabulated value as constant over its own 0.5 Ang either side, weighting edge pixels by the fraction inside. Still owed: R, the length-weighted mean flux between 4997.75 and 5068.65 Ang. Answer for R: 33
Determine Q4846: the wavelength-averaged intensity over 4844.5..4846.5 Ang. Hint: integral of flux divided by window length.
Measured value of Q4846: 37.5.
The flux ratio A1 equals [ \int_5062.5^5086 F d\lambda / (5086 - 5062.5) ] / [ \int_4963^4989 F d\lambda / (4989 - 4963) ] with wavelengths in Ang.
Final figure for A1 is 0.83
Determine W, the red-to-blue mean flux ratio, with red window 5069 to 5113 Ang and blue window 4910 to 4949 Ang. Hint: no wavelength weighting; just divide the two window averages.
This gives 0.78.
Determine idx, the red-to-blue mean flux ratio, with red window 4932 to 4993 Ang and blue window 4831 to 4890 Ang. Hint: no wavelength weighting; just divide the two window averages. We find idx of 1.0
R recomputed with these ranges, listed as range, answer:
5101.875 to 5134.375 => 30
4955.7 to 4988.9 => 36.2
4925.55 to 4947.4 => 40.9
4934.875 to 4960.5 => 39.1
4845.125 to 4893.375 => 38.9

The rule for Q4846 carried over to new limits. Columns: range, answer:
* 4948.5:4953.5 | 43.6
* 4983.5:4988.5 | 34.2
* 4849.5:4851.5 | 41.7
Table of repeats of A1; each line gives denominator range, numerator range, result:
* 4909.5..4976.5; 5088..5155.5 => 0.78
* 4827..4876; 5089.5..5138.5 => 0.80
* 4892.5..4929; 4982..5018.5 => 0.84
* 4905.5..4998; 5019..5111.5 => 0.84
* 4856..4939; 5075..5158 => 0.77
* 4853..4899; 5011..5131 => 0.82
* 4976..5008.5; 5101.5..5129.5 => 0.88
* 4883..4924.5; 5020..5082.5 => 0.85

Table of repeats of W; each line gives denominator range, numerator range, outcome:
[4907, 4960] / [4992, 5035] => 0.85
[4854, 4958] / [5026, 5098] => 0.82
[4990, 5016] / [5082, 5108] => 0.94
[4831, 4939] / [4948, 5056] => 0.89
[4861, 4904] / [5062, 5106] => 0.79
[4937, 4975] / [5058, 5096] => 0.83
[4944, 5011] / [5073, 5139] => 0.85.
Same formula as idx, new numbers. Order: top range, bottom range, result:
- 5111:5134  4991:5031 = 0.91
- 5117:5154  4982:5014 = 0.90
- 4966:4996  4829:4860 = 0.95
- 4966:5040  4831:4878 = 0.90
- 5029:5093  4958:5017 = 0.93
